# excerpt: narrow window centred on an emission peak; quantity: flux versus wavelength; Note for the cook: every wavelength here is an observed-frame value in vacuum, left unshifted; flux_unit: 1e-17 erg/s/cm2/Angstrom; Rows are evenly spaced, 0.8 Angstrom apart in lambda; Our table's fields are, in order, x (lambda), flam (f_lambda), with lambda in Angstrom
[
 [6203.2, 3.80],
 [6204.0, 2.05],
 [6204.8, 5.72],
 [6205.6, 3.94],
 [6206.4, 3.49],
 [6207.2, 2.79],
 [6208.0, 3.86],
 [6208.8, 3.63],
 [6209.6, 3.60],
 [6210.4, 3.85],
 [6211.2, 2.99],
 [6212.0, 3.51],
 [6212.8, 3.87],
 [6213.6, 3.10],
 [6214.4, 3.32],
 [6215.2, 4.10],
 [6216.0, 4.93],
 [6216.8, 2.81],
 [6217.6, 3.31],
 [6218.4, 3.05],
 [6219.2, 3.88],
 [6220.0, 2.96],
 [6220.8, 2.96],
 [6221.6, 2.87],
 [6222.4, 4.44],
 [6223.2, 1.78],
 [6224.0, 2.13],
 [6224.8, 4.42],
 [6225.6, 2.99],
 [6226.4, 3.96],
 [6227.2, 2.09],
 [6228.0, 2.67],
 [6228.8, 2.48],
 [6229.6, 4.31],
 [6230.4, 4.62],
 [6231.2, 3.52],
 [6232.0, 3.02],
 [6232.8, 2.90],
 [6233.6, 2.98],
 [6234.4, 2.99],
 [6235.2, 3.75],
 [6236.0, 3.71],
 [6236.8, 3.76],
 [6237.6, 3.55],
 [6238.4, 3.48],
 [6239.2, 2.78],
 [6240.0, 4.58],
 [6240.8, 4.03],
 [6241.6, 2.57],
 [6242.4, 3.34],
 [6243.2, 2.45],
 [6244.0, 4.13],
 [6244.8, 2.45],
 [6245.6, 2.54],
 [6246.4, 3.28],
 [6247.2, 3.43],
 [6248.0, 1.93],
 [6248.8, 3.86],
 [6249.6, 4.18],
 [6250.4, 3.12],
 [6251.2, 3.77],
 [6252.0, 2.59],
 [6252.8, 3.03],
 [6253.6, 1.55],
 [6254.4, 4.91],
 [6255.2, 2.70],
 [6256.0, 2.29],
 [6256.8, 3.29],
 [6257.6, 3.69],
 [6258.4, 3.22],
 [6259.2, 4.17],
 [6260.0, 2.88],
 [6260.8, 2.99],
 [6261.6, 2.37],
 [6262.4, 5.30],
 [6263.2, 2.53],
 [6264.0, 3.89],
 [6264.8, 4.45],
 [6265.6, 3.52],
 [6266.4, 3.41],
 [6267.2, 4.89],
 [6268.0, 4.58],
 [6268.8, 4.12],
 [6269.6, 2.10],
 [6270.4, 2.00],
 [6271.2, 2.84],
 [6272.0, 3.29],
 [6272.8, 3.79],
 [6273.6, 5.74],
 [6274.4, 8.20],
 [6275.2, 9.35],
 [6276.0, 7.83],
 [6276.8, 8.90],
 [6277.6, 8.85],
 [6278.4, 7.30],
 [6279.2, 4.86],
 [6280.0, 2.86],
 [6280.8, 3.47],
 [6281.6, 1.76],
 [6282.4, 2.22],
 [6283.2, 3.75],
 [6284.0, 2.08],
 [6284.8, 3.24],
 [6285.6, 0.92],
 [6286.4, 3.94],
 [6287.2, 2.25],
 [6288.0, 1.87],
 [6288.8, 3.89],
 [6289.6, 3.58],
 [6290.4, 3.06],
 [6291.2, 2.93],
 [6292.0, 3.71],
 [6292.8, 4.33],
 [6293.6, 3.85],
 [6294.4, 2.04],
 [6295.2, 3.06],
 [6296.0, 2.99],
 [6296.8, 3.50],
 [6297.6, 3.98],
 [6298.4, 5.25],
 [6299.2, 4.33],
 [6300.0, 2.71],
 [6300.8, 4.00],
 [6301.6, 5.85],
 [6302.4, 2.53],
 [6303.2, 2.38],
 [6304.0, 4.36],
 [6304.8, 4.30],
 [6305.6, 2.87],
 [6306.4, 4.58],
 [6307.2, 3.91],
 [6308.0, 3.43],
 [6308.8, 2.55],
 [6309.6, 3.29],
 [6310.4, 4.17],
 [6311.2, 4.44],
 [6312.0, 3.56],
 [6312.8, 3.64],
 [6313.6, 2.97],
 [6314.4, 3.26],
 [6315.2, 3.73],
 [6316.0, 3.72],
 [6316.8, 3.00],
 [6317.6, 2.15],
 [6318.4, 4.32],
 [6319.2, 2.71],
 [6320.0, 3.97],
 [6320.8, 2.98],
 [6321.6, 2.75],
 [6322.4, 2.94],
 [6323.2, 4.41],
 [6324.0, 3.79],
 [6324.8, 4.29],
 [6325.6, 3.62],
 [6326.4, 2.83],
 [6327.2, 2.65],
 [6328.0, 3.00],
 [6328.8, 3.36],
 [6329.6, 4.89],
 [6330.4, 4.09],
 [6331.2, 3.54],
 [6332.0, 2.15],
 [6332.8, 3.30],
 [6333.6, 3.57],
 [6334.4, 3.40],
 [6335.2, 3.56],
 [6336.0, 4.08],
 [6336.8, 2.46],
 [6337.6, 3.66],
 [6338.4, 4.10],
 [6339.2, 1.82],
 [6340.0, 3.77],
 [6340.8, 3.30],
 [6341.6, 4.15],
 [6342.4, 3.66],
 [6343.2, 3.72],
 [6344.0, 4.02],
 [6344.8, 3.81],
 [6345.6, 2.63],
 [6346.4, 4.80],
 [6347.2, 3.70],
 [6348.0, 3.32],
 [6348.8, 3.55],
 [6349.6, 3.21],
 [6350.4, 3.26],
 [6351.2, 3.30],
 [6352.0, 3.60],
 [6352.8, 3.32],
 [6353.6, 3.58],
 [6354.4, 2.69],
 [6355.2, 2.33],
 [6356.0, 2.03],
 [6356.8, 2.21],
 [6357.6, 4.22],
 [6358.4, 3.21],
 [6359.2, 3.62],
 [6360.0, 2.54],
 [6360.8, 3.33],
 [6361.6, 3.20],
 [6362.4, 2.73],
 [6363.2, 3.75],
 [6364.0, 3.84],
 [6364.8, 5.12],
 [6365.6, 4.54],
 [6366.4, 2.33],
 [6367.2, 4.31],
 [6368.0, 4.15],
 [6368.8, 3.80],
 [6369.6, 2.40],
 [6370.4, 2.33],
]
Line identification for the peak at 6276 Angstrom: H-beta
